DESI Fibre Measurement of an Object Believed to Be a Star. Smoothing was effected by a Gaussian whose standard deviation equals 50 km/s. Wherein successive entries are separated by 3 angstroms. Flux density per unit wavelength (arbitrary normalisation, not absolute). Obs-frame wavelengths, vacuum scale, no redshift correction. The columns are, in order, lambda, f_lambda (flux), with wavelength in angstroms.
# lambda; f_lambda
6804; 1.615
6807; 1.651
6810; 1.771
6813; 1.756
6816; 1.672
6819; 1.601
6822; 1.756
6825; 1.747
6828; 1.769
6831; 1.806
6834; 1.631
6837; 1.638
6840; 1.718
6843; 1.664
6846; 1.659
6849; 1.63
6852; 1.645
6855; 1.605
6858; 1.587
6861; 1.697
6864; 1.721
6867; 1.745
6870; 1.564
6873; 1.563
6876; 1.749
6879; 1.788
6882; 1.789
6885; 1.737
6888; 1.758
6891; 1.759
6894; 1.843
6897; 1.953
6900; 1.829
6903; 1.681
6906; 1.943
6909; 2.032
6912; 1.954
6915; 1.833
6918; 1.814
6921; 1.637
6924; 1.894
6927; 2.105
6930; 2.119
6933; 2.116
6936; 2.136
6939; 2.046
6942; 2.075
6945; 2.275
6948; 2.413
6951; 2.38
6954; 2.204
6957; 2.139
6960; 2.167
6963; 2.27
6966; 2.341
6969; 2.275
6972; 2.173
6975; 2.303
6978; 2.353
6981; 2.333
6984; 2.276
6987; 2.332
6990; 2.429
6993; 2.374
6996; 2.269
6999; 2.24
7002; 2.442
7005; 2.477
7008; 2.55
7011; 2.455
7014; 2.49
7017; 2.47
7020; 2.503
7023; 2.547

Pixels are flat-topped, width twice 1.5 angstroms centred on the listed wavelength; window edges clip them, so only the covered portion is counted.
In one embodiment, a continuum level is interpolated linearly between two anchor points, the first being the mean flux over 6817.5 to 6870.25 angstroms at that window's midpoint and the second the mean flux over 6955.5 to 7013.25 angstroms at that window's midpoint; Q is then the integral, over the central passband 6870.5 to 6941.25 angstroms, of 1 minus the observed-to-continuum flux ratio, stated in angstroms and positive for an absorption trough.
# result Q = 3.48 angstroms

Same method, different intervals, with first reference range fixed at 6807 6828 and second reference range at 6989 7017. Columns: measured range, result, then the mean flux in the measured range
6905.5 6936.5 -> 2.21 angstroms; 1.96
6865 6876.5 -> 1.60 angstroms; 1.65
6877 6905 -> 2.79 angstroms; 1.79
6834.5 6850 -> 1.27 angstroms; 1.66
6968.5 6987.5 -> 0.26 angstroms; 2.29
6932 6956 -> -0.13 angstroms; 2.21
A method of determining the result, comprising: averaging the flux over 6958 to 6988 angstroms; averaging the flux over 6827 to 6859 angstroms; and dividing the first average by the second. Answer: 1.37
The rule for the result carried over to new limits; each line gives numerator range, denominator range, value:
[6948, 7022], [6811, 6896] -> 1.38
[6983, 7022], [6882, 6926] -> 1.31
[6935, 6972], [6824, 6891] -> 1.32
